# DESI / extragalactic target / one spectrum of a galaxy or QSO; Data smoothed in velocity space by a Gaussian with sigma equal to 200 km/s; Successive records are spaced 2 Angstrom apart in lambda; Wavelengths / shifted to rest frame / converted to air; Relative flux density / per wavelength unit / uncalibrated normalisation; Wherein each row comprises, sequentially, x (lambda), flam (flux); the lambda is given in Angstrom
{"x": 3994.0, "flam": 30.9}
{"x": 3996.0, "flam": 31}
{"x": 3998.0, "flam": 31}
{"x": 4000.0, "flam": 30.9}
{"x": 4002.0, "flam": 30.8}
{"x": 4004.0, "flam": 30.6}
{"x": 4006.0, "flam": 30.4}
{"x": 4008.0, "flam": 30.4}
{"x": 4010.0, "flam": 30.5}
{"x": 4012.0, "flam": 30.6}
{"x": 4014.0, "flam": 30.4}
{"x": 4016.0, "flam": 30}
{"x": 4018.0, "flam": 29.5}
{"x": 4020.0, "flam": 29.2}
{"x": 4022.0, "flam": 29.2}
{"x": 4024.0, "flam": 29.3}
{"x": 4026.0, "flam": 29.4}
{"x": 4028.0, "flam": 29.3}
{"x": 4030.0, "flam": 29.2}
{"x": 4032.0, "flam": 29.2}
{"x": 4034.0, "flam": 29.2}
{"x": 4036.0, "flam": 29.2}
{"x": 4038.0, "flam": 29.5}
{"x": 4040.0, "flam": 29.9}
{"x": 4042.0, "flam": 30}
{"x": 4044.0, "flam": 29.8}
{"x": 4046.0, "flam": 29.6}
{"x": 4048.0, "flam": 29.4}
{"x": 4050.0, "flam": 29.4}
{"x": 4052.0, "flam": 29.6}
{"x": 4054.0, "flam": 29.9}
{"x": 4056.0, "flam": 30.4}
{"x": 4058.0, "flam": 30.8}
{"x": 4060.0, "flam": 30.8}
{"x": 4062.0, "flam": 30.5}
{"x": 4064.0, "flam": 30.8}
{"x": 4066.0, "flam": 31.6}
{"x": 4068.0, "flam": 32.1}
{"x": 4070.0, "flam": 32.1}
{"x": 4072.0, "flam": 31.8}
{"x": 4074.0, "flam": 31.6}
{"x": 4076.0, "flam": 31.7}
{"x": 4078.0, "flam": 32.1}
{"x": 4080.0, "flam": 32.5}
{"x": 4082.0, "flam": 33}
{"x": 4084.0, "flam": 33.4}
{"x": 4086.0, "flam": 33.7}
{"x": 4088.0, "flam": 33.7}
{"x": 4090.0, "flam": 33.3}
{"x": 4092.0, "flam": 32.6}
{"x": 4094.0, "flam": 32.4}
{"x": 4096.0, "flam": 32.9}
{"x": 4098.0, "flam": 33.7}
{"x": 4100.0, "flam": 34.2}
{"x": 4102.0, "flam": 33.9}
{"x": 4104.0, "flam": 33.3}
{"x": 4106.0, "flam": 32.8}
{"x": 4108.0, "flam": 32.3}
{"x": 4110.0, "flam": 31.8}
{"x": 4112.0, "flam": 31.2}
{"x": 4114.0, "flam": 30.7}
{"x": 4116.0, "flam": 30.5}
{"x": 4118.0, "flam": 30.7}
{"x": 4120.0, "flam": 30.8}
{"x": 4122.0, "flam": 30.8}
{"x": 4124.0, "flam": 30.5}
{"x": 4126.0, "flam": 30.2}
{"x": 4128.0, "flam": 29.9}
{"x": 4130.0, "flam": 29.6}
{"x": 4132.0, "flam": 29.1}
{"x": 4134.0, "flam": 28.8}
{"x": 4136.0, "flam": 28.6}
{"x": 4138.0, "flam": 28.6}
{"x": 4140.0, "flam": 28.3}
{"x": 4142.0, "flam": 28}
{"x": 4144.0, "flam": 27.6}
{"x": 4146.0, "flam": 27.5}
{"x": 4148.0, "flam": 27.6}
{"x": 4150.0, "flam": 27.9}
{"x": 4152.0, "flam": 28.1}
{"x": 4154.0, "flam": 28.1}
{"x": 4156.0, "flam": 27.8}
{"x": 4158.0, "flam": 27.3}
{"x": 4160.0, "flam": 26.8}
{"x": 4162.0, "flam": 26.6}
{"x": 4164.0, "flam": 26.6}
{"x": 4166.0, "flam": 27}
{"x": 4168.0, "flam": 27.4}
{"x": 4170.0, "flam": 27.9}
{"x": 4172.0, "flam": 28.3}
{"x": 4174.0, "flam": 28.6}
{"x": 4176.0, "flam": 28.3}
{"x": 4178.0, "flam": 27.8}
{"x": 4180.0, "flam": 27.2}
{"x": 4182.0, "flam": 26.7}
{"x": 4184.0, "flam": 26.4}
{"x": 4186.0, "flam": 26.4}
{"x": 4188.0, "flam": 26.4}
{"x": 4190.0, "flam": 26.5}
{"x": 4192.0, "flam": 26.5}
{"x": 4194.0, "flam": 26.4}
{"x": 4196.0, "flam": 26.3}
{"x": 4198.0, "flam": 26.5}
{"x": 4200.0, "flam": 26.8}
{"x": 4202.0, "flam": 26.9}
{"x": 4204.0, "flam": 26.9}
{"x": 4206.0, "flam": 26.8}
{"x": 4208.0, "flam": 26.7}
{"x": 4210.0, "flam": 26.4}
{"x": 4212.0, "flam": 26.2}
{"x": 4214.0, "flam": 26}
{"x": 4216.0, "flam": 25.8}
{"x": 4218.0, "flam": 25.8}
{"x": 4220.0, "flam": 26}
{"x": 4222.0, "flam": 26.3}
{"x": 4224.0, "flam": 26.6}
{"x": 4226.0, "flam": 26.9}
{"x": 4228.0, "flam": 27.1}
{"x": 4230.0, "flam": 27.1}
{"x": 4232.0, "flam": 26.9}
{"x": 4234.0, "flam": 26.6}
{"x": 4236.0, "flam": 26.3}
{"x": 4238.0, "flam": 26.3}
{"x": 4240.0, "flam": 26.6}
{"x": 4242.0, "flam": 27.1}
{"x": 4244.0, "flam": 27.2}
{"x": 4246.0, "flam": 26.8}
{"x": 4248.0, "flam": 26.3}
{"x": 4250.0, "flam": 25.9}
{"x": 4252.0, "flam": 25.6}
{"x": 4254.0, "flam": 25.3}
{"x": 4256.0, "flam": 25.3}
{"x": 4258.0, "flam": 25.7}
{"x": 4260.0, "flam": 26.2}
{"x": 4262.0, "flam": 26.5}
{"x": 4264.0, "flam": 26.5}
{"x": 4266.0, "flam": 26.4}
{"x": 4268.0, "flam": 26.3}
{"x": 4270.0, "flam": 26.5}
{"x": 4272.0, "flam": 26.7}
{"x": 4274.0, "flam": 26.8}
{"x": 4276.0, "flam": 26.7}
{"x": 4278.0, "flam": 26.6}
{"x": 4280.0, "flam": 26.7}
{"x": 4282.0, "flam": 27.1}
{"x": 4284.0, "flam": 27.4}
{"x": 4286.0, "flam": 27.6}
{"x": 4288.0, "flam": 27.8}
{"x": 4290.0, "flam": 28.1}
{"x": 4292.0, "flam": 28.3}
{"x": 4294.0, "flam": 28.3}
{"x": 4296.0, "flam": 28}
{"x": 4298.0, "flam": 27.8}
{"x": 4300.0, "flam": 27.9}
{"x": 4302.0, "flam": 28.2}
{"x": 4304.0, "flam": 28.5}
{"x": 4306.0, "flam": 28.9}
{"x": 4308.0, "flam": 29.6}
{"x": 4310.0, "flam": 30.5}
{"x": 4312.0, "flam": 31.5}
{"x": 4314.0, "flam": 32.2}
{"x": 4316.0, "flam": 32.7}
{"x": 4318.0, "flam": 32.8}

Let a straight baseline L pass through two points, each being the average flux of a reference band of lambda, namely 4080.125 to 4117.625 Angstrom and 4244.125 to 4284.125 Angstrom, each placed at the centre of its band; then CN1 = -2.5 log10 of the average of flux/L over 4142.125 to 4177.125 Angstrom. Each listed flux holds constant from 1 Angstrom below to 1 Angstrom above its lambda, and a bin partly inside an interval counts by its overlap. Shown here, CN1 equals 0.10 mag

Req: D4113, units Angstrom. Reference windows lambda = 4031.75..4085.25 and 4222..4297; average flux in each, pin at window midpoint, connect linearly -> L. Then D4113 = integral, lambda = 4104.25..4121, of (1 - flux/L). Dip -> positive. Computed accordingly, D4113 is -1.0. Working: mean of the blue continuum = 30.8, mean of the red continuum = 26.8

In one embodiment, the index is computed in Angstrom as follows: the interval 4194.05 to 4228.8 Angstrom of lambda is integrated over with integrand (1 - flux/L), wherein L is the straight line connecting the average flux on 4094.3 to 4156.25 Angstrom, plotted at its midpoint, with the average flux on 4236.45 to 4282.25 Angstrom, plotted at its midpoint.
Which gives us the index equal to 1.6 Angstrom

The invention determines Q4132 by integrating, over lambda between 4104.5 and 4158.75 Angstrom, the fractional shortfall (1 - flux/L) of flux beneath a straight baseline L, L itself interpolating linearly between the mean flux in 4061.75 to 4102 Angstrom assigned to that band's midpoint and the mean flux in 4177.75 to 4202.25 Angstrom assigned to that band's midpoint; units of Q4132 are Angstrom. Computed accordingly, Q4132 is 0.7 Angstrom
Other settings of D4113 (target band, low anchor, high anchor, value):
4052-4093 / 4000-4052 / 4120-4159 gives -3.54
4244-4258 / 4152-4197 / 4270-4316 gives 0.98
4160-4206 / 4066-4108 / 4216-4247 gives 2.69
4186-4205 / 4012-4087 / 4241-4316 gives 1.34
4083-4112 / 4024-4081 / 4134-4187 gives -3.81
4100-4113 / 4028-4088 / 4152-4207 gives -1.48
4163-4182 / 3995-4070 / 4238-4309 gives 0.48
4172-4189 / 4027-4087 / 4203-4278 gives 0.33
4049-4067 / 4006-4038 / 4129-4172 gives -0.78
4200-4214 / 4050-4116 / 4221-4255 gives 0.51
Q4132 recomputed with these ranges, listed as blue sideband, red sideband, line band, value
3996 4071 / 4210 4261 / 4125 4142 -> -0.50 Angstrom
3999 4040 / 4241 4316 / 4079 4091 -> -1.65 Angstrom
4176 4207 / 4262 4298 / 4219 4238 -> 0.21 Angstrom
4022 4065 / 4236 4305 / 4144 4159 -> 0.35 Angstrom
